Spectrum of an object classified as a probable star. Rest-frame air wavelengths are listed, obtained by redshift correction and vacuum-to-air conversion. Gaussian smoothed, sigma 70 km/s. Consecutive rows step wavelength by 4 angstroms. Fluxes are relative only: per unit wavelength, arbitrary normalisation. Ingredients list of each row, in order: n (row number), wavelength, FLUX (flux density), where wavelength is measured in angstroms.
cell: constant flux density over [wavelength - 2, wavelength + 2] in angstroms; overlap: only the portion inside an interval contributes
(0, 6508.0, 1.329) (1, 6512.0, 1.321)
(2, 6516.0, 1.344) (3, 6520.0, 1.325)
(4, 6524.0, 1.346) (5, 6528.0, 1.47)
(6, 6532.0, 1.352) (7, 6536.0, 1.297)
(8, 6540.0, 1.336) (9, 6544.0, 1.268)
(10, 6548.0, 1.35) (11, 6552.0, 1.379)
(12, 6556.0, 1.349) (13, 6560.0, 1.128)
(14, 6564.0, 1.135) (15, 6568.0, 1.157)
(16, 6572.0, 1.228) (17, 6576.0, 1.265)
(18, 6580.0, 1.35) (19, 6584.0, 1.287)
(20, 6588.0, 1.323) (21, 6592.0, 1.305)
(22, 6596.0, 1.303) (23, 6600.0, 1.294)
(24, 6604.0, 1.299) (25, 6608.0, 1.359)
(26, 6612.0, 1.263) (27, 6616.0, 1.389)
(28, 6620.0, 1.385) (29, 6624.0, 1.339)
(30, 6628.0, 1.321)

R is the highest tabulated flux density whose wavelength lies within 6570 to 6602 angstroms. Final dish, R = 1.35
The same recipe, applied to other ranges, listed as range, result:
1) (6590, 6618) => 1.389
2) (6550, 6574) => 1.379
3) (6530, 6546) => 1.352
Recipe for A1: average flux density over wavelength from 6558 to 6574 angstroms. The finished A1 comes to 1.16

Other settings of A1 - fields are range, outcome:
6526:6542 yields 1.36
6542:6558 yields 1.34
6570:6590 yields 1.29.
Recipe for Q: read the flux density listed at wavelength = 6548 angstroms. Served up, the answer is 1.35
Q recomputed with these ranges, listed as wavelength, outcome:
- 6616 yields 1.389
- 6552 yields 1.379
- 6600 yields 1.294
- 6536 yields 1.297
